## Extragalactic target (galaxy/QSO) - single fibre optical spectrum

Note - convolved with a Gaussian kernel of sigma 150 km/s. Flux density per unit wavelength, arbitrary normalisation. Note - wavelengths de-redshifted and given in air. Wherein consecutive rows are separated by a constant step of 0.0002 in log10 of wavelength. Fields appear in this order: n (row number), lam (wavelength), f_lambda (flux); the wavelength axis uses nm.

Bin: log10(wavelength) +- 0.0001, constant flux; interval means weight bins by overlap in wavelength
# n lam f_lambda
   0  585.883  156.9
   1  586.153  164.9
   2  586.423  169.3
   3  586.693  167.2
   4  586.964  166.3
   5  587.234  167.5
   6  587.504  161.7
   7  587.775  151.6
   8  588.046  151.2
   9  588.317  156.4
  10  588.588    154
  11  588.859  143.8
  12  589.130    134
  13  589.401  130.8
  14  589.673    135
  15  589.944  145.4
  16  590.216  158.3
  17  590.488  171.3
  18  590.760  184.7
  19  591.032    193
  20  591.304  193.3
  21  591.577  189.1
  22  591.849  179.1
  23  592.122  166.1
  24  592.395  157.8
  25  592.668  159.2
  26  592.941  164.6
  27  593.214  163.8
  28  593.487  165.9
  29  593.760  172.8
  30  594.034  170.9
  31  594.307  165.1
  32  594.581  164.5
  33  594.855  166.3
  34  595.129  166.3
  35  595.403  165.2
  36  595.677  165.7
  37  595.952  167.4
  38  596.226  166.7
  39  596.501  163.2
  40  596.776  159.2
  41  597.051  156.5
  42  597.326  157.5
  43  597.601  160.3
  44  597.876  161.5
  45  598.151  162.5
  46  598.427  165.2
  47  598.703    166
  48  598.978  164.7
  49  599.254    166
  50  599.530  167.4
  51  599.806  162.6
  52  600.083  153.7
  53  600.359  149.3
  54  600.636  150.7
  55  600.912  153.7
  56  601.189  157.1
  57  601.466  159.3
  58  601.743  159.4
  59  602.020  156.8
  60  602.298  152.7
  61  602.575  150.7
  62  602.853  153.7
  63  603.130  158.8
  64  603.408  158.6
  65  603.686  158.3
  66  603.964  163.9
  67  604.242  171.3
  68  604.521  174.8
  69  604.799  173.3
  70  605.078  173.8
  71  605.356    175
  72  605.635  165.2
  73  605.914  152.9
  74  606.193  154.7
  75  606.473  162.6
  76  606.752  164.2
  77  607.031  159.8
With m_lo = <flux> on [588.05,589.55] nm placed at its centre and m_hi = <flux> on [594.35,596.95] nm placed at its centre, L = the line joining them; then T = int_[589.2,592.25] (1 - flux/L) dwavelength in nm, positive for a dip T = -0.34 nm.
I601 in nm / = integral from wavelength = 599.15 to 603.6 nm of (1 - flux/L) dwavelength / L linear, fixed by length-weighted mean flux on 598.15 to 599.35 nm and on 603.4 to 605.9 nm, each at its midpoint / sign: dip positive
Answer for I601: 0.25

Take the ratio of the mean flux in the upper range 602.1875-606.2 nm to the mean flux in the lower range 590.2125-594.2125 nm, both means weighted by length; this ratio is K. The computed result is 0.9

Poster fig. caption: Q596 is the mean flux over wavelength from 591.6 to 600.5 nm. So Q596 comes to 164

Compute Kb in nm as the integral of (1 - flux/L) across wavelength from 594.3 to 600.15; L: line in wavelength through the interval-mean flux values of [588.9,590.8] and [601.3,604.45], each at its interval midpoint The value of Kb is -0.33 nm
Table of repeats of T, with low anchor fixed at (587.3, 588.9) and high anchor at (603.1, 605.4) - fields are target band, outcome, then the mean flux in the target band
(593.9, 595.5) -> -0.07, 166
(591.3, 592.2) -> -0.14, 181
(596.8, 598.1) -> 0.02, 159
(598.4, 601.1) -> 0.07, 160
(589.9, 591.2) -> -0.14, 173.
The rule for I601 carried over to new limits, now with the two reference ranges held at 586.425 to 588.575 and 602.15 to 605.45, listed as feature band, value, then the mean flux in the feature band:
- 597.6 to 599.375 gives -0.02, 164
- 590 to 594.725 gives -0.29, 171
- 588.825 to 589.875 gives 0.16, 136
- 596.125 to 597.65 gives 0.02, 160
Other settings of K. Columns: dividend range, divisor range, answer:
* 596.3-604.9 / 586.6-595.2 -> 0.98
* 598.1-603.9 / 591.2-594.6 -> 0.93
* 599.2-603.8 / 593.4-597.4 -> 0.95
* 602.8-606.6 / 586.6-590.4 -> 1.08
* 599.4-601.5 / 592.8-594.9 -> 0.94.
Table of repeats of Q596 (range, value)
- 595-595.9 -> 166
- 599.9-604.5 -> 157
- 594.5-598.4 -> 163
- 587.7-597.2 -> 163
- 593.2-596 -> 167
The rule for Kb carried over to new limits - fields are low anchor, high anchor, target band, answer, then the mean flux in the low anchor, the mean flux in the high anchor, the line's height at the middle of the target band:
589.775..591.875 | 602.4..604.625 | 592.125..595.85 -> 0.15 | 176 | 161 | 172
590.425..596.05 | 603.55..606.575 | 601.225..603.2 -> 0.13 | 171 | 166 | 167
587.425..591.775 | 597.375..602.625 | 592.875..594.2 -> -0.07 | 160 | 159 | 160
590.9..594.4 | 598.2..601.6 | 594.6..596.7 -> 0.02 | 172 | 160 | 167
